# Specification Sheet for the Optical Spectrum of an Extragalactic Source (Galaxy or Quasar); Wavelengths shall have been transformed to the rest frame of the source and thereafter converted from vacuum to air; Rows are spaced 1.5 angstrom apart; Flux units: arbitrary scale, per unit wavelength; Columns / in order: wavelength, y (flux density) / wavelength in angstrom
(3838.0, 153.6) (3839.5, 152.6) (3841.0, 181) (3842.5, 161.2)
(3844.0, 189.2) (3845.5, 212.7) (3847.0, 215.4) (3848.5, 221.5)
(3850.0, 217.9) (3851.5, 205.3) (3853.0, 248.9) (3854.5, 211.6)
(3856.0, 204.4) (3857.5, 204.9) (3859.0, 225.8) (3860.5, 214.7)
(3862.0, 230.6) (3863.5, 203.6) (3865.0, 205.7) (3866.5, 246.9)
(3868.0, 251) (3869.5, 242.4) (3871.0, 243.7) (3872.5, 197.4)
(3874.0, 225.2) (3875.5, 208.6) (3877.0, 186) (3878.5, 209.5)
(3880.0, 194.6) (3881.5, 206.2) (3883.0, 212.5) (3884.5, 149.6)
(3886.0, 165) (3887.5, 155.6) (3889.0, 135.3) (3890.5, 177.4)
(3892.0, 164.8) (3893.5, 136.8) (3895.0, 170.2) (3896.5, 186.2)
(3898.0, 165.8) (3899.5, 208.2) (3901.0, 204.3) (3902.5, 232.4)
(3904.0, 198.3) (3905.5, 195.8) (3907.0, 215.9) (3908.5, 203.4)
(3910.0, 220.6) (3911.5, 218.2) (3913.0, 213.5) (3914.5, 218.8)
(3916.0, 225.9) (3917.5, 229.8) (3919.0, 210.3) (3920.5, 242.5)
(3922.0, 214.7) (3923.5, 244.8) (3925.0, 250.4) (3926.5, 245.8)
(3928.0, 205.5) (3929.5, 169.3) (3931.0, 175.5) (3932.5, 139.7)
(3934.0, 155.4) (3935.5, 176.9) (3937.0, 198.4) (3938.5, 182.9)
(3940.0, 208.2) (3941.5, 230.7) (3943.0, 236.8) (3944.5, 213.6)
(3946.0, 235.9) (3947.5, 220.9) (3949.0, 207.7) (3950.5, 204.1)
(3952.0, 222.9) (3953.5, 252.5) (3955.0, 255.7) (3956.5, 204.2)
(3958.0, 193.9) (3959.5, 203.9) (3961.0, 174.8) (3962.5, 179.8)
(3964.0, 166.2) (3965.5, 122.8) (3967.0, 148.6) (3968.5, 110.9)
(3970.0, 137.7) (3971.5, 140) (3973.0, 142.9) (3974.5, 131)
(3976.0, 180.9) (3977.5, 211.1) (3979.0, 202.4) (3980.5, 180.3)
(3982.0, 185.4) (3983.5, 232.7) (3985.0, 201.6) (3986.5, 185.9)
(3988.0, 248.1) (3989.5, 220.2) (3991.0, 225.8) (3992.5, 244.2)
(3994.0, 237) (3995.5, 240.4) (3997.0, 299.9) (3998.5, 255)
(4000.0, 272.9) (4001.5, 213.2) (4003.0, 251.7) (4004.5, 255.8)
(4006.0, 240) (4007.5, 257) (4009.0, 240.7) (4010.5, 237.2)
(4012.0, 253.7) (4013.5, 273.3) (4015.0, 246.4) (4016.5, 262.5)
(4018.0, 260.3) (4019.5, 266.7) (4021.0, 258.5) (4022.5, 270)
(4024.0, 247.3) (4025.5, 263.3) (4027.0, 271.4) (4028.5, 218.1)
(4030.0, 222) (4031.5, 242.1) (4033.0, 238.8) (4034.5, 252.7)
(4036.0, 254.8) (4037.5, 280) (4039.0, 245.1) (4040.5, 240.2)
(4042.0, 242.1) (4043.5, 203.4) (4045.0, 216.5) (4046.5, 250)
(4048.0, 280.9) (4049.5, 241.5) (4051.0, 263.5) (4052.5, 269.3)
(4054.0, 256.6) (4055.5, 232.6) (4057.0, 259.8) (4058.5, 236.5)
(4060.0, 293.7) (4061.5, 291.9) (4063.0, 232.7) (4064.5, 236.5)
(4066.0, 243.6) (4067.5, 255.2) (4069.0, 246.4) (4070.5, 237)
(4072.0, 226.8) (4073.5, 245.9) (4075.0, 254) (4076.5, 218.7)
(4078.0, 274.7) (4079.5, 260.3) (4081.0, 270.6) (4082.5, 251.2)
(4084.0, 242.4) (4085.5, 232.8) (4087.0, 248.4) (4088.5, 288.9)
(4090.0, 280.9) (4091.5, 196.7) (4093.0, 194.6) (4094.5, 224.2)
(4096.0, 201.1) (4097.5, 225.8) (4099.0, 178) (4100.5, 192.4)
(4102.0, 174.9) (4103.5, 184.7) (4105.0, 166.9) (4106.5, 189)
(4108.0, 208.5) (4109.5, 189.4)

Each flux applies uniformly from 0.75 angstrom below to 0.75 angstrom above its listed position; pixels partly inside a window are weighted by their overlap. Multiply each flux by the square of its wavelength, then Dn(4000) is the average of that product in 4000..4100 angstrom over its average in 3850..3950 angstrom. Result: 1.3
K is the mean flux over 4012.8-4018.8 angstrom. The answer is 261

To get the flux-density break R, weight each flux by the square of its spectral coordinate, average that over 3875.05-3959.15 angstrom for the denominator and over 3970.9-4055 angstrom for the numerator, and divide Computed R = 1.23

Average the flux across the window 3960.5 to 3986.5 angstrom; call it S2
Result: 168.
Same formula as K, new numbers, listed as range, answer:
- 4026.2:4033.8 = 239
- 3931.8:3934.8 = 148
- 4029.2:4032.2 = 232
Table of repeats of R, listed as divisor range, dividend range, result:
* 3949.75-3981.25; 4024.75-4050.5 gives 1.42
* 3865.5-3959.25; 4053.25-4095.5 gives 1.31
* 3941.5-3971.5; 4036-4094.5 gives 1.35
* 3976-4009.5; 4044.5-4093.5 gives 1.12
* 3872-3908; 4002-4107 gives 1.40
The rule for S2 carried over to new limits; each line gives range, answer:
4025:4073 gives 248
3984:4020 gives 245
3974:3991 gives 200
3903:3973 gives 200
